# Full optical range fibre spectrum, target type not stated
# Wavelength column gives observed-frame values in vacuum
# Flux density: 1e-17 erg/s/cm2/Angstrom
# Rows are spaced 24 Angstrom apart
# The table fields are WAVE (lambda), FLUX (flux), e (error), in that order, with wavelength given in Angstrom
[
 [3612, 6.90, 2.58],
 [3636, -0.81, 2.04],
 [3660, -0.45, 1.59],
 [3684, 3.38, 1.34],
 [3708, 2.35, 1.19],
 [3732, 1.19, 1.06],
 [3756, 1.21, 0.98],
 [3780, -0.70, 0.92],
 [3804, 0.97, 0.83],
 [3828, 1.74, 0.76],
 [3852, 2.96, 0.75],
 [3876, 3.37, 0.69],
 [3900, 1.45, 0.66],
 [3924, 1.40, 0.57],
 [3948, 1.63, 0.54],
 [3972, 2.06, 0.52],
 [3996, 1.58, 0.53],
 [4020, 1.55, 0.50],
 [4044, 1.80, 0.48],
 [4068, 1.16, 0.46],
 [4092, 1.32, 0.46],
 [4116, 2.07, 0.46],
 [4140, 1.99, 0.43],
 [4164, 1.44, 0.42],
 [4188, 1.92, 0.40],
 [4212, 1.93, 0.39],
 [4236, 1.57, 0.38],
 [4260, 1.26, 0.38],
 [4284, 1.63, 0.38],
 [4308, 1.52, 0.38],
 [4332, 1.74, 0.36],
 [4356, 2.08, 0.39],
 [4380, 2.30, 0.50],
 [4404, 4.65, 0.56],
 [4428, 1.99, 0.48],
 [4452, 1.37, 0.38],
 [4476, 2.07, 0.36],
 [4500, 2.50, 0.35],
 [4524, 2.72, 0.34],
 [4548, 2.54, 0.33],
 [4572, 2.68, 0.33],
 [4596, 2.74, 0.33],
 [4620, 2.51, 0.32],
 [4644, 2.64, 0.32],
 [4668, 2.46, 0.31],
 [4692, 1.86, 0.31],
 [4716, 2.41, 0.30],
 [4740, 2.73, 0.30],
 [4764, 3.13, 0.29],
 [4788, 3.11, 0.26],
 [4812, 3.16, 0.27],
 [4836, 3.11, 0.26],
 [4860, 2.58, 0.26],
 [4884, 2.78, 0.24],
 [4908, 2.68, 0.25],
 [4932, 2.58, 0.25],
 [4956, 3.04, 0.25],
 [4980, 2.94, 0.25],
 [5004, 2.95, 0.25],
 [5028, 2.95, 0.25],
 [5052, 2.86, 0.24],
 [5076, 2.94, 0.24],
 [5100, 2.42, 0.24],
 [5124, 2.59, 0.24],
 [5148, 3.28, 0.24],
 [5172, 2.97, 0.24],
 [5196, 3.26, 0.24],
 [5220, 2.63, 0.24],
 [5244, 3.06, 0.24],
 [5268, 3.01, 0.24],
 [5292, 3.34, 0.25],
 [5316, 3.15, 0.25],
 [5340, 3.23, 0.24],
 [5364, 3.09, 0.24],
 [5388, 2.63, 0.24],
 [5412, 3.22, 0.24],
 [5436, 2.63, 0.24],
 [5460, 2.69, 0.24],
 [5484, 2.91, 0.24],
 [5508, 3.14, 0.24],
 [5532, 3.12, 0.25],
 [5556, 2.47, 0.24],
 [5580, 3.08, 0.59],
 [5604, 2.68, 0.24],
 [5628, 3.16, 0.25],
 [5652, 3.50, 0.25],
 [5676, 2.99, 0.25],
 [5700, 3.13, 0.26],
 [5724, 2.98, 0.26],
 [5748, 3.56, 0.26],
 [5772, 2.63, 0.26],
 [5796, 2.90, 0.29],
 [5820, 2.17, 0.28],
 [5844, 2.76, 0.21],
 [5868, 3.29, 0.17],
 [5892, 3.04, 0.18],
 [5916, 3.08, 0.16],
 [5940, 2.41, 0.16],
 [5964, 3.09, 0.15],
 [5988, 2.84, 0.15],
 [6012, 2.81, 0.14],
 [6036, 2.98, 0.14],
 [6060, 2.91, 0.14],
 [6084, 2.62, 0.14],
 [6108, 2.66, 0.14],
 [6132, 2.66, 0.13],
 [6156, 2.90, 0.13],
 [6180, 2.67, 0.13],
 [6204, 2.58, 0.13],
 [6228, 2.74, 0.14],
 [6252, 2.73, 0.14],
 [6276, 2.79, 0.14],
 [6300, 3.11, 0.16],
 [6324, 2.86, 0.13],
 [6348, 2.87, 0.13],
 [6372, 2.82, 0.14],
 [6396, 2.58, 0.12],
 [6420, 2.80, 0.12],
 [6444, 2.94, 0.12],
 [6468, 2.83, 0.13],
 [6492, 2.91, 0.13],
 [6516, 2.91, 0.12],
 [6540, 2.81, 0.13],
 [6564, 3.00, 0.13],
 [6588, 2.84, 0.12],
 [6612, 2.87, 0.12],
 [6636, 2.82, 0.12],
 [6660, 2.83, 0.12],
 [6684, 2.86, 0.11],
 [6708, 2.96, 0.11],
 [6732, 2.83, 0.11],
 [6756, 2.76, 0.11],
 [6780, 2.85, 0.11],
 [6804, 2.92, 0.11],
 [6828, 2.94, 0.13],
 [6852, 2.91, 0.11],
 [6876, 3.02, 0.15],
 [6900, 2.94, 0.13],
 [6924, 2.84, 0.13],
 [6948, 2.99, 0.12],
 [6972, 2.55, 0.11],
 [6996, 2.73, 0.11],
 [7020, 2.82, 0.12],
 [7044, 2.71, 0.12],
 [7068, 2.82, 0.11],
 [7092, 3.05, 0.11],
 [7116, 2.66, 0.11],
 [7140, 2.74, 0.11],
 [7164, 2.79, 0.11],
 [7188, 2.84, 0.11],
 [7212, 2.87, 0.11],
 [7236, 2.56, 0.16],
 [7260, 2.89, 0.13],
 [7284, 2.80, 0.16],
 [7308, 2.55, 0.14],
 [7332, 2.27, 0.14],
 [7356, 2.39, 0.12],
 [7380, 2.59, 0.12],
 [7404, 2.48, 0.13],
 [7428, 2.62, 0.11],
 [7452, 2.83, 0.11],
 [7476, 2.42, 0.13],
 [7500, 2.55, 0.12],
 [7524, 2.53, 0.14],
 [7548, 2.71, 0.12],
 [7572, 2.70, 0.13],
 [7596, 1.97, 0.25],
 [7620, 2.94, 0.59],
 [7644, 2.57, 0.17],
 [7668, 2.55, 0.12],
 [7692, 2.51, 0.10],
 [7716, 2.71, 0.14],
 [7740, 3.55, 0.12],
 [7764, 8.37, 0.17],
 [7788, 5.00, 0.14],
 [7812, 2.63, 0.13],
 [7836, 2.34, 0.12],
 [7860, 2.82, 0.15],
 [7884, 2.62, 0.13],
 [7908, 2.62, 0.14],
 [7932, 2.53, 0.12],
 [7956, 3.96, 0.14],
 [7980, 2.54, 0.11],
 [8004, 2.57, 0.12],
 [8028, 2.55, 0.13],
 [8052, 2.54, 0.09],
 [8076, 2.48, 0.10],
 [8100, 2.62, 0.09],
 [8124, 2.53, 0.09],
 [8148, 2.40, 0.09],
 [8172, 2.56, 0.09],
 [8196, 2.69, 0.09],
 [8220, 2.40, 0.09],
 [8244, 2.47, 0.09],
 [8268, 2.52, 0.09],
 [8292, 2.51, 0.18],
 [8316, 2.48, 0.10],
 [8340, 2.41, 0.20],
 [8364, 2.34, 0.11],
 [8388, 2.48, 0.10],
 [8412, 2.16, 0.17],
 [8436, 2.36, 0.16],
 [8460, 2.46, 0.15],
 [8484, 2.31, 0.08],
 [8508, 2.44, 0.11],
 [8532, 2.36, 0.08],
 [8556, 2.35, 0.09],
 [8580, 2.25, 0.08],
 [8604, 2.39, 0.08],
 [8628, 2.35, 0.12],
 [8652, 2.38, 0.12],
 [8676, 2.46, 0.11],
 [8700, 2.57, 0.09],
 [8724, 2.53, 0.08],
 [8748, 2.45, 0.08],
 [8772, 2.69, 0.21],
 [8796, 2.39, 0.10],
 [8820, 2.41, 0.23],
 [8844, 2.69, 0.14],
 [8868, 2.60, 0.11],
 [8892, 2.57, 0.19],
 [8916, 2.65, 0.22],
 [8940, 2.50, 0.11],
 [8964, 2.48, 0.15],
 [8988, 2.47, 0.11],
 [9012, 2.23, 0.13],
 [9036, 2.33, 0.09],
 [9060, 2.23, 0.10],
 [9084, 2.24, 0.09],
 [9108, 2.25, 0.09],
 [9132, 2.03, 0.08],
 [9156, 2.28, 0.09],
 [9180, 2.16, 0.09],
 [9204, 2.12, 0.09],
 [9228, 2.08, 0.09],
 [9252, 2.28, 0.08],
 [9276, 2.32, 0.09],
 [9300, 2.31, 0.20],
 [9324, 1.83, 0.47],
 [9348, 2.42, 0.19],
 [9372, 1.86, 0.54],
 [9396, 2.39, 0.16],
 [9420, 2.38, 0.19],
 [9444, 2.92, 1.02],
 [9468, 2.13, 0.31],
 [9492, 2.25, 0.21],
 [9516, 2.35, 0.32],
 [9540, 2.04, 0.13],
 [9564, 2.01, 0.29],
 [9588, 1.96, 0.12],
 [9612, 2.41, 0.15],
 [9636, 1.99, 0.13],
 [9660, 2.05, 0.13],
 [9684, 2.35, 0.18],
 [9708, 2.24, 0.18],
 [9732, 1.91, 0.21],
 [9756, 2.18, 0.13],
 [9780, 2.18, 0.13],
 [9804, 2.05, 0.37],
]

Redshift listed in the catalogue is 0.183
